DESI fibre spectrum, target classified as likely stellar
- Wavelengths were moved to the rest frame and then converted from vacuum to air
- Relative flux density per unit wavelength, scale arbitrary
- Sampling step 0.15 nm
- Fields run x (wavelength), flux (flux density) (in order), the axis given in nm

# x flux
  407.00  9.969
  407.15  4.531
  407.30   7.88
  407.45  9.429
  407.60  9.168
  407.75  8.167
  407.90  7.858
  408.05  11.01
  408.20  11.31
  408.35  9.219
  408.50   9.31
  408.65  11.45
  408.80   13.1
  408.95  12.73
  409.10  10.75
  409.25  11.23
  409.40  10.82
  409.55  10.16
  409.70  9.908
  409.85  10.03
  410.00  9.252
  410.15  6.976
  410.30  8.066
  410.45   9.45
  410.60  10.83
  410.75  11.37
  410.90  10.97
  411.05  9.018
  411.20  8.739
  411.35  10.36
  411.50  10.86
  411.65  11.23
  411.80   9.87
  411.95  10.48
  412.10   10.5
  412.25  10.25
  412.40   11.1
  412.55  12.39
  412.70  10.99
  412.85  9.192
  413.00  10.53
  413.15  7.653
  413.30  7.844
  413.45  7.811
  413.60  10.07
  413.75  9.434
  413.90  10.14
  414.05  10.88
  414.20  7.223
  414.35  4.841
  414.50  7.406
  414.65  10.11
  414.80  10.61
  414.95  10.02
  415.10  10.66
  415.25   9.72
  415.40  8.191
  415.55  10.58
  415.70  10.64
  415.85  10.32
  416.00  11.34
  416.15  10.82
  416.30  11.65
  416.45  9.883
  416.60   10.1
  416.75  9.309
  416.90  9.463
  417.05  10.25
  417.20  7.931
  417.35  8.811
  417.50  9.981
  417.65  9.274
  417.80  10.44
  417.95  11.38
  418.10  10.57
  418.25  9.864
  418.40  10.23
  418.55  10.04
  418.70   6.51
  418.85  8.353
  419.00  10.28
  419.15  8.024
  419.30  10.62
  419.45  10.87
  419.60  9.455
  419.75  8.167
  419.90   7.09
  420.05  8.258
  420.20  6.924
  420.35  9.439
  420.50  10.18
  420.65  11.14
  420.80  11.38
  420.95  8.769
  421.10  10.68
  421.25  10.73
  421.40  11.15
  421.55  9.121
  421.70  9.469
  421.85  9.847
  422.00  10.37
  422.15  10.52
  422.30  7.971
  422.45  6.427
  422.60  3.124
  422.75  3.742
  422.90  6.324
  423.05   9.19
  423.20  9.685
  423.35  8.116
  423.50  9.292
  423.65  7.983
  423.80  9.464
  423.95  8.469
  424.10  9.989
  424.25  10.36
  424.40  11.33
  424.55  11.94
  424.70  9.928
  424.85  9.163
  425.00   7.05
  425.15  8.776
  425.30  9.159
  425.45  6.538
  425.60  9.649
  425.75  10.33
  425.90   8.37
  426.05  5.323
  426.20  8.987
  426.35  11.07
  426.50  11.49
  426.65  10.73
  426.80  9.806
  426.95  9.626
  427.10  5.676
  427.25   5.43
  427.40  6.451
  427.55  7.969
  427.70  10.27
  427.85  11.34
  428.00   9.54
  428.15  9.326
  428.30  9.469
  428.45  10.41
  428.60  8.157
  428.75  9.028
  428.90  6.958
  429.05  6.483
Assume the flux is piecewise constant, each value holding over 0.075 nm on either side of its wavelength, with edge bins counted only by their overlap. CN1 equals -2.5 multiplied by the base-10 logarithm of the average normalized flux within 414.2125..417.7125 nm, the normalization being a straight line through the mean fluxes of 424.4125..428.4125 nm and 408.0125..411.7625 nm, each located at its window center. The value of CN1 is 0.03 mag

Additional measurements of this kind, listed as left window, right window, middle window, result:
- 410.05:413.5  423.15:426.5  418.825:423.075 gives 0.060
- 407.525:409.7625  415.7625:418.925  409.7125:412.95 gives 0.015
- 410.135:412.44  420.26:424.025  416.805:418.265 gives -0.045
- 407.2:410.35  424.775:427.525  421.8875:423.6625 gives 0.134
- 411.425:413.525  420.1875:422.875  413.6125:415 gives 0.096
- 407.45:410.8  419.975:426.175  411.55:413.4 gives -0.038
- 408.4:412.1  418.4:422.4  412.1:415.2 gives 0.058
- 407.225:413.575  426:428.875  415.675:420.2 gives -0.009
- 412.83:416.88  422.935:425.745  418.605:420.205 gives 0.083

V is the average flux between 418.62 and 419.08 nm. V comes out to 8.4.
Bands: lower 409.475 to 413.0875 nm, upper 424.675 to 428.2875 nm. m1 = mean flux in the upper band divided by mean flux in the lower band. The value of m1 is 0.9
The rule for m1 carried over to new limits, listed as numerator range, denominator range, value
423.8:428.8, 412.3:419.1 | 0.95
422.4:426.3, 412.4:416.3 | 0.88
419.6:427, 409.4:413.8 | 0.92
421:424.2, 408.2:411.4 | 0.85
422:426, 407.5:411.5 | 0.85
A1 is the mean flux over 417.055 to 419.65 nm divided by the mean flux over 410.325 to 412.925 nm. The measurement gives 0.92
